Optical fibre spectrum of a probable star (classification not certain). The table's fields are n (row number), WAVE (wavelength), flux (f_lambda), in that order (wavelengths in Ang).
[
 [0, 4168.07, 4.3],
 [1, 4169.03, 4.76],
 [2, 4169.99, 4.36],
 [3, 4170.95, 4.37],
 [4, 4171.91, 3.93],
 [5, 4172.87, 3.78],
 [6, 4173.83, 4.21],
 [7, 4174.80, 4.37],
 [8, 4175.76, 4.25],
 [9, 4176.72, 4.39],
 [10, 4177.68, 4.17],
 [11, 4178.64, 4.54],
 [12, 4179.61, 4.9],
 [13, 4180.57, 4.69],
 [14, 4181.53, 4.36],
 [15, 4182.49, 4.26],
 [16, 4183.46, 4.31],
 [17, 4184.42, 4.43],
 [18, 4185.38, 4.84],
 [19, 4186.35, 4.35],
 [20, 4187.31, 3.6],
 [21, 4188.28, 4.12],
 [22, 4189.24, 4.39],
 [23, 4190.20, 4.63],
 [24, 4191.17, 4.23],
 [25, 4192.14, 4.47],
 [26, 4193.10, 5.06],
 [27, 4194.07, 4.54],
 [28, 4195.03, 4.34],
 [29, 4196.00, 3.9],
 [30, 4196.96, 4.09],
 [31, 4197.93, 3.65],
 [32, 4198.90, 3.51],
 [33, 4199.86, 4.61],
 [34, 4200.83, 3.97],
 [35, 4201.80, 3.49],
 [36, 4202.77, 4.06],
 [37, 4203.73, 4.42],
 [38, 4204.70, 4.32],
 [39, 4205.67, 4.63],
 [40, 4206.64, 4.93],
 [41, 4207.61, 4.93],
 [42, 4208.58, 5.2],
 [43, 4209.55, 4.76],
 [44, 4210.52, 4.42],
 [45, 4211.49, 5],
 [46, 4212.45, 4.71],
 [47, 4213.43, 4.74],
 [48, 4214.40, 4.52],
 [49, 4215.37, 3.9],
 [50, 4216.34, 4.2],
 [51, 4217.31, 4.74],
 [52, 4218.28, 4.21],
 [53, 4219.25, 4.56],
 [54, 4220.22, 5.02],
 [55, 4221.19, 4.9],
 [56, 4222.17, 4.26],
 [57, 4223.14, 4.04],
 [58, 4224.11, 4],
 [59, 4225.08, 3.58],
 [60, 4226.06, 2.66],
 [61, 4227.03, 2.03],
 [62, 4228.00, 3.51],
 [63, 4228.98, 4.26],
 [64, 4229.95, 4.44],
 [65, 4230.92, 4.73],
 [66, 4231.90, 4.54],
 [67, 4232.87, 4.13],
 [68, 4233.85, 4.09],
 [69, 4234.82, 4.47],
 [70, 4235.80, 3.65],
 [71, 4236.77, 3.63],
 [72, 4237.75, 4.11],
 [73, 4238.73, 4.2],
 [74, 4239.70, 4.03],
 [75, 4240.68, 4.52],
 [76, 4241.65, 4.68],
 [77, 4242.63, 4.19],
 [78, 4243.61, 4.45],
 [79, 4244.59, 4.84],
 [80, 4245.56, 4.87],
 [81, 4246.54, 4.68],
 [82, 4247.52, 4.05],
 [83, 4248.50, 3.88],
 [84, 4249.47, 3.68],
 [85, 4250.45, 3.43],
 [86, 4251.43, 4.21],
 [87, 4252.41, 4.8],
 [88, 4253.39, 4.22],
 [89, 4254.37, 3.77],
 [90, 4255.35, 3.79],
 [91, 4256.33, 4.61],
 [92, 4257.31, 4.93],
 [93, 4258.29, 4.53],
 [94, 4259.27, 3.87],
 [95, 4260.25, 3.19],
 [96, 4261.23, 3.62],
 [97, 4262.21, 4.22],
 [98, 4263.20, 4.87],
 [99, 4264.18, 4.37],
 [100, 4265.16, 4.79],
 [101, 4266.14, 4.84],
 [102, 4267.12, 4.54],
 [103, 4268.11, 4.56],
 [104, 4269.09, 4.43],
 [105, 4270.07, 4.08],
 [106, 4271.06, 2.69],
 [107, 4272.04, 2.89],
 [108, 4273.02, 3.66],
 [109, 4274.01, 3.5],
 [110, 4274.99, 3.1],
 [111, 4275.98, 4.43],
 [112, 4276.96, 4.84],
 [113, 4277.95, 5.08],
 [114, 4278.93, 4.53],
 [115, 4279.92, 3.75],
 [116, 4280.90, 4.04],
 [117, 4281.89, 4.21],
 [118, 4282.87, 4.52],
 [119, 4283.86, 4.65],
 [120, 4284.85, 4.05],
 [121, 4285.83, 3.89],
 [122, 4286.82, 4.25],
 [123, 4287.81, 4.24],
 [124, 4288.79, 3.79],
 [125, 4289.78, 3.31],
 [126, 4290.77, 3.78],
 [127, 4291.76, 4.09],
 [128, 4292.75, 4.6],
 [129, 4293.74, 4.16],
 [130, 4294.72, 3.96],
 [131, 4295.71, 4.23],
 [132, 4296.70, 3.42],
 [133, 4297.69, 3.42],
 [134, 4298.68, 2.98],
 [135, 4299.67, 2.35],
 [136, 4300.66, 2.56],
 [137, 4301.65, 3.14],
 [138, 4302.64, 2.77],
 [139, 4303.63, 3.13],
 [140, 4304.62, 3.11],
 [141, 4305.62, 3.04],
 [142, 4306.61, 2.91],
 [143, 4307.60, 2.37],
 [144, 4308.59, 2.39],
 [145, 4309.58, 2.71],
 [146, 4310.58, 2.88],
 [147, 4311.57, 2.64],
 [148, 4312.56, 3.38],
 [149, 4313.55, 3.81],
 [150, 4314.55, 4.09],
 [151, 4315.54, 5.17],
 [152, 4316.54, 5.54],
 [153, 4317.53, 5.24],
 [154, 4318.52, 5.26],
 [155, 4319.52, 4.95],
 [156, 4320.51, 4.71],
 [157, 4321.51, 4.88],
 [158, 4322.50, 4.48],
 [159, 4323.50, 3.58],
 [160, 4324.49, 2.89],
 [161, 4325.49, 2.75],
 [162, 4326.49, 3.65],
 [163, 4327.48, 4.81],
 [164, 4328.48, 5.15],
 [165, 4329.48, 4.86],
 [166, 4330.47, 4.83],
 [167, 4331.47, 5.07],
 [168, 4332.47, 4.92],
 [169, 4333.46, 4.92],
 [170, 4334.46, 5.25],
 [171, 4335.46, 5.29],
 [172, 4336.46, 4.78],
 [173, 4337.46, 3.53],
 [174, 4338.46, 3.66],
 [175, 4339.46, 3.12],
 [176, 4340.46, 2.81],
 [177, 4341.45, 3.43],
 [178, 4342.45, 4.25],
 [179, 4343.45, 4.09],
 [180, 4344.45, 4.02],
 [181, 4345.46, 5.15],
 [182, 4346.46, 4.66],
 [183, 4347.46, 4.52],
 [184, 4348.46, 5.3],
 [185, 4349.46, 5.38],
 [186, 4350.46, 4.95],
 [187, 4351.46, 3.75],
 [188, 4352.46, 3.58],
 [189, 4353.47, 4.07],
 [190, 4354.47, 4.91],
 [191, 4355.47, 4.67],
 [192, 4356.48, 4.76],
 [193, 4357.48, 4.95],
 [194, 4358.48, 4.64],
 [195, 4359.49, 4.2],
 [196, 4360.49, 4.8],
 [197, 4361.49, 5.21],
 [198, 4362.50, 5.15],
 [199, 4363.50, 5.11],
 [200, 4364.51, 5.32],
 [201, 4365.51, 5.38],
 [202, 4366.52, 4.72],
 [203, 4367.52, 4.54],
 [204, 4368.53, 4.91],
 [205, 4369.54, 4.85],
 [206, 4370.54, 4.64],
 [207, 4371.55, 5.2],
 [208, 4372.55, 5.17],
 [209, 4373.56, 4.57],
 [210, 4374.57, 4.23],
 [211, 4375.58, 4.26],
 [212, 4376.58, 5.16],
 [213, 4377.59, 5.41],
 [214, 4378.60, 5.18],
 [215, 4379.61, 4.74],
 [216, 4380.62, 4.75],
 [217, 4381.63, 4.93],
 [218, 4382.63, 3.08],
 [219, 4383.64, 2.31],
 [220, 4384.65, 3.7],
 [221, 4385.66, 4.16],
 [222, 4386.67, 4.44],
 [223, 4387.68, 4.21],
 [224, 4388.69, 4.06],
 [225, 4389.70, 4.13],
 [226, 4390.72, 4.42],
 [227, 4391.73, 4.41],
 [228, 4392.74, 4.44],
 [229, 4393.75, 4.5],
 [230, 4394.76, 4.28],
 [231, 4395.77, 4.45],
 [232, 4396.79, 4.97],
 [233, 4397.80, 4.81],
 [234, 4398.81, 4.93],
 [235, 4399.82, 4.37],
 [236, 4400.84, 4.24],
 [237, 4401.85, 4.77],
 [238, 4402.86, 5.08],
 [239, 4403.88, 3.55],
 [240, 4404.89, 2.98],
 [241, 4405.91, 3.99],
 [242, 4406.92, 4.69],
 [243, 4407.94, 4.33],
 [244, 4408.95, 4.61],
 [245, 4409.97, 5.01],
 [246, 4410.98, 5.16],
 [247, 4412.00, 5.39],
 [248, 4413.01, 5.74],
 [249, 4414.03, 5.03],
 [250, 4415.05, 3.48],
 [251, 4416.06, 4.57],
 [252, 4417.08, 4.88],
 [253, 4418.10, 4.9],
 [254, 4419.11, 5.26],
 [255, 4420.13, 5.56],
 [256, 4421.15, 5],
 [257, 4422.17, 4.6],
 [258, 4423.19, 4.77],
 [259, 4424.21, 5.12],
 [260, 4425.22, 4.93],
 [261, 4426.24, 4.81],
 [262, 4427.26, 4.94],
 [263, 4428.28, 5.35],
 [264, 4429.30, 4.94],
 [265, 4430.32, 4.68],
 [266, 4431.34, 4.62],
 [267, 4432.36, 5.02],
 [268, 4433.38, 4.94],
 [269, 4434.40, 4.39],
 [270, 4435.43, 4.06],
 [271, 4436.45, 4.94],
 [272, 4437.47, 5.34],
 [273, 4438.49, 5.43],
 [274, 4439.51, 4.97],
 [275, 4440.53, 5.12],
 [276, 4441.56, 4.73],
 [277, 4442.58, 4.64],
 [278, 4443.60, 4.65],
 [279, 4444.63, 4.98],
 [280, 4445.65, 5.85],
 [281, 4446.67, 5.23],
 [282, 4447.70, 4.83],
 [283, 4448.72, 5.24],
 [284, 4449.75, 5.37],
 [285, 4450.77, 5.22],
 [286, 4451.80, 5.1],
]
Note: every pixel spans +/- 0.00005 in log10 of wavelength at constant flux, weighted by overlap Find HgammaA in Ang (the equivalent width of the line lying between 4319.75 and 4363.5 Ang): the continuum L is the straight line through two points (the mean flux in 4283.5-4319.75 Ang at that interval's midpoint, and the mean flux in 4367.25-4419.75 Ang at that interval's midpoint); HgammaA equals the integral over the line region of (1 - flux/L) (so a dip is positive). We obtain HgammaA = -4.2 Ang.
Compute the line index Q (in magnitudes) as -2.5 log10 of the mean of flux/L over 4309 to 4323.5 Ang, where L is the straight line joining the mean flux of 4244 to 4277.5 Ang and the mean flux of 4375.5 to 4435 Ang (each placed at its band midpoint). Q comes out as 0.02 mag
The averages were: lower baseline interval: 4.14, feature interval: 4.23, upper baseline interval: 4.6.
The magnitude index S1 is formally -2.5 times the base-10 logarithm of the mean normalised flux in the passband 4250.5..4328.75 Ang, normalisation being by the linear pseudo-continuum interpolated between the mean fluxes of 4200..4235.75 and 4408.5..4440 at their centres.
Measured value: 0.15 mag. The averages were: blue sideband 4.28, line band 3.92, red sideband 4.92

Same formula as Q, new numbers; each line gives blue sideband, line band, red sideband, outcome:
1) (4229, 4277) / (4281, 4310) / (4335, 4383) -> 0.22 mag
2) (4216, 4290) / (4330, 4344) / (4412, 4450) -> 0.06 mag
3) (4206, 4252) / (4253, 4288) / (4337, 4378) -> 0.05 mag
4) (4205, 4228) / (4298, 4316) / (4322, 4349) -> 0.36 mag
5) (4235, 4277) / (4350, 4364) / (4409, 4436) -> -0.01 mag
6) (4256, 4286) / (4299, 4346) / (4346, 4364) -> 0.15 mag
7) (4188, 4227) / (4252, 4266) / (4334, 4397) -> 0.03 mag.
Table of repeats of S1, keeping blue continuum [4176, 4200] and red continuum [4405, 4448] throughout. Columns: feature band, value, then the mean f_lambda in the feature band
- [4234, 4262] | 0.07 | 4.18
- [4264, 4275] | 0.14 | 3.98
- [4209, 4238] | 0.05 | 4.2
